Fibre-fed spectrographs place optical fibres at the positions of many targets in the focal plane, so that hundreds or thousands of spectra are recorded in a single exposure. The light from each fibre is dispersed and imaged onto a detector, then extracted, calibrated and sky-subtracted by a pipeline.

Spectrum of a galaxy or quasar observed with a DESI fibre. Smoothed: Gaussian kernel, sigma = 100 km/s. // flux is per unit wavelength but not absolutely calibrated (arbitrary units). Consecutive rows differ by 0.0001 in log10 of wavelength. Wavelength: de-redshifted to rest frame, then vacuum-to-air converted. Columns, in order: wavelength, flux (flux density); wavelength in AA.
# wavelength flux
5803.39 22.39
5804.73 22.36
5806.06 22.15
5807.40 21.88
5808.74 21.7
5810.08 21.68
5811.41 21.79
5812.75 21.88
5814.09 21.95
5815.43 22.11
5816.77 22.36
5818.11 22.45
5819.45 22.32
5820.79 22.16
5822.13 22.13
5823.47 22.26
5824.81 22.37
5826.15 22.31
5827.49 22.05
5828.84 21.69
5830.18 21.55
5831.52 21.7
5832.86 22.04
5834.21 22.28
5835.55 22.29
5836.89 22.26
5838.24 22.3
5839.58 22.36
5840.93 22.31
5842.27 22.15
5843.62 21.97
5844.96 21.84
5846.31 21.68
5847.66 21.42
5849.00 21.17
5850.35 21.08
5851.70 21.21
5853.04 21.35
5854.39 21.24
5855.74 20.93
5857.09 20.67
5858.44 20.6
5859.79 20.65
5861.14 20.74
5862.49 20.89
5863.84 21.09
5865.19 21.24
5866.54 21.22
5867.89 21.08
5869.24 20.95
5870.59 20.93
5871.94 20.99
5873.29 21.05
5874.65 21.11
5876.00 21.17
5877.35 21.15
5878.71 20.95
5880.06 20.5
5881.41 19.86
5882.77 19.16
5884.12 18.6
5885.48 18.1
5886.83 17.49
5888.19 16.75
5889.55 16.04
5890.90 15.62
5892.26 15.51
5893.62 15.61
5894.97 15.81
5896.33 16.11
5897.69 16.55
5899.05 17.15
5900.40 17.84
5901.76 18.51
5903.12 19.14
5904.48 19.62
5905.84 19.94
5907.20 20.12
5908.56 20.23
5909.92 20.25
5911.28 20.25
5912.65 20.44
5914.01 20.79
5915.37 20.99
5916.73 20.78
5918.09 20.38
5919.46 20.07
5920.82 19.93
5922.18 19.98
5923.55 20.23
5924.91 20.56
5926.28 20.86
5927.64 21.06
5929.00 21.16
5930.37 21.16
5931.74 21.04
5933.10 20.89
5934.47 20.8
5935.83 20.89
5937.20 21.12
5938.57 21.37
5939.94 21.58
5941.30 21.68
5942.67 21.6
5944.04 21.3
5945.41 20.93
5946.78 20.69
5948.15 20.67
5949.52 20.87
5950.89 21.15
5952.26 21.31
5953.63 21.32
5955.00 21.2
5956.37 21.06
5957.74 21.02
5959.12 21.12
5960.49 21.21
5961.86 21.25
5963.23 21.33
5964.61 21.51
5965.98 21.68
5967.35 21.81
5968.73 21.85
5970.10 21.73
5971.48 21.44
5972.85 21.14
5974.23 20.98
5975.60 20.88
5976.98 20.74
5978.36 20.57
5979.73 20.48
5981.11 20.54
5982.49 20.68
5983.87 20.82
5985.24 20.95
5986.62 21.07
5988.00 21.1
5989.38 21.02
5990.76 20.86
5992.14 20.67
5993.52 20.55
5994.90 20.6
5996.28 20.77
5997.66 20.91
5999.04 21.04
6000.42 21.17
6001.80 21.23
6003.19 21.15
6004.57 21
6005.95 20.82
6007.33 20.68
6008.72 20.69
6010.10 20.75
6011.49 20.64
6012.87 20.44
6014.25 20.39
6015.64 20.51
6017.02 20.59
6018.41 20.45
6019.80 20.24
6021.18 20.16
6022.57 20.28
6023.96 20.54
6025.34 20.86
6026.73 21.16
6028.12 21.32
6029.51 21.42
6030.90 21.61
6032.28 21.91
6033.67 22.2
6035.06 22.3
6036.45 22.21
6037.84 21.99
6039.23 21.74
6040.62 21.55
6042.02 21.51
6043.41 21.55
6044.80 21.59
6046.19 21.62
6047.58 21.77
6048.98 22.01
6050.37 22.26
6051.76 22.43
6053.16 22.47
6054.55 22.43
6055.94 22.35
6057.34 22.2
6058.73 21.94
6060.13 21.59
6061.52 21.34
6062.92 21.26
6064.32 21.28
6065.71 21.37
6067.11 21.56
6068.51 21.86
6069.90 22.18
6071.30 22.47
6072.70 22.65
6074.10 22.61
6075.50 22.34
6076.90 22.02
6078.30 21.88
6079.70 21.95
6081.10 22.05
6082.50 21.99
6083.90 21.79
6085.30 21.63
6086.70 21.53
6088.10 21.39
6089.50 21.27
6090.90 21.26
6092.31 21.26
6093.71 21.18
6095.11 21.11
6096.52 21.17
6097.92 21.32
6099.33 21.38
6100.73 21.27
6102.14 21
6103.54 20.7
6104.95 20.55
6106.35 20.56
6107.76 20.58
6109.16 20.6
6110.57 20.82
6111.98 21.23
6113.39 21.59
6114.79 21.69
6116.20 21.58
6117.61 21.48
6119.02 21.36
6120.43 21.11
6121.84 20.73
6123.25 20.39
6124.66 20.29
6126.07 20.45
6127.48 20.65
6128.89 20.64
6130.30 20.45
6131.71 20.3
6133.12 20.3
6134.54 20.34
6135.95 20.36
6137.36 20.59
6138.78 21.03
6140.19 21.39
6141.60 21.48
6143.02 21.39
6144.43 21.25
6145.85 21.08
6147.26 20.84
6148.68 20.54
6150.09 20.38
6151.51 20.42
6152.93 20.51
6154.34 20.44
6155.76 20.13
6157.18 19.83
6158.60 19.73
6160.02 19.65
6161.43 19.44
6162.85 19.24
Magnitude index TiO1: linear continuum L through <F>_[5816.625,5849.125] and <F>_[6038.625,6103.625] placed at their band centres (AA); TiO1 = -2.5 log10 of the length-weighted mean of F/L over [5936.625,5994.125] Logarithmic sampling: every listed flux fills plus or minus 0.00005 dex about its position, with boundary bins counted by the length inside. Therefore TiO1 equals 0.04 mag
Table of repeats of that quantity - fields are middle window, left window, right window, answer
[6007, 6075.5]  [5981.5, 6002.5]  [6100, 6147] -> -0.03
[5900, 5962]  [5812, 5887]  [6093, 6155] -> 0.03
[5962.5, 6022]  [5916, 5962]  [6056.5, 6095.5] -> 0.02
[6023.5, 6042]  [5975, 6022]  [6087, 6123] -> -0.04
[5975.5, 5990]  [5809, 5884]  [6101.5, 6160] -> 0.02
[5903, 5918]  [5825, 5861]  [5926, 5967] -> 0.06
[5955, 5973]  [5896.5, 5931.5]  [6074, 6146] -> -0.06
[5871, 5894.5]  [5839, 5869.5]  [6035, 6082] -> 0.14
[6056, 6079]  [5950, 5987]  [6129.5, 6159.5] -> -0.05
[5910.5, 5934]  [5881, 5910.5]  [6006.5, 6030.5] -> -0.12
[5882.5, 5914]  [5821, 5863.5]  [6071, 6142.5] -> 0.19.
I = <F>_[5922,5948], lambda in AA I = 21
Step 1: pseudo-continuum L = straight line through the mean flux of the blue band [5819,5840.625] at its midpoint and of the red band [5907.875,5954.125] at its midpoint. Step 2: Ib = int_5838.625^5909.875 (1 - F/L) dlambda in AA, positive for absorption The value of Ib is 5.7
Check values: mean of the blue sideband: 22.1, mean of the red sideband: 20.8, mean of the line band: 19.8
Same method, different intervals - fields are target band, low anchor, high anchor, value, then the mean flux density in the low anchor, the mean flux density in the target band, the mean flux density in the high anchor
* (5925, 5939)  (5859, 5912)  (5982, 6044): -0.8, 19.2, 21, 21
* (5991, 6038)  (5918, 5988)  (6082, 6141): 0.1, 21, 21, 21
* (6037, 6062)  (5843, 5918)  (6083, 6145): -1.5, 19.8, 21.9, 21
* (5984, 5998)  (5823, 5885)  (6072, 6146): 0.3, 21.3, 20.9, 21.2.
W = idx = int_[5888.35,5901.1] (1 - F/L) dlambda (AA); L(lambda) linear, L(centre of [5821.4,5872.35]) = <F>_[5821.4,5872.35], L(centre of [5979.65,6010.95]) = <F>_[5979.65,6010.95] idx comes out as 3.0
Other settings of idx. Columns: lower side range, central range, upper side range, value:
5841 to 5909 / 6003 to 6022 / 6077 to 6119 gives 0.1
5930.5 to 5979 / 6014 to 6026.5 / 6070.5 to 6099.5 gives 0.6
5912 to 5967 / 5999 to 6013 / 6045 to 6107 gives 0.3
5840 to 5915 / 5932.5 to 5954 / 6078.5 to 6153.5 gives -1.0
